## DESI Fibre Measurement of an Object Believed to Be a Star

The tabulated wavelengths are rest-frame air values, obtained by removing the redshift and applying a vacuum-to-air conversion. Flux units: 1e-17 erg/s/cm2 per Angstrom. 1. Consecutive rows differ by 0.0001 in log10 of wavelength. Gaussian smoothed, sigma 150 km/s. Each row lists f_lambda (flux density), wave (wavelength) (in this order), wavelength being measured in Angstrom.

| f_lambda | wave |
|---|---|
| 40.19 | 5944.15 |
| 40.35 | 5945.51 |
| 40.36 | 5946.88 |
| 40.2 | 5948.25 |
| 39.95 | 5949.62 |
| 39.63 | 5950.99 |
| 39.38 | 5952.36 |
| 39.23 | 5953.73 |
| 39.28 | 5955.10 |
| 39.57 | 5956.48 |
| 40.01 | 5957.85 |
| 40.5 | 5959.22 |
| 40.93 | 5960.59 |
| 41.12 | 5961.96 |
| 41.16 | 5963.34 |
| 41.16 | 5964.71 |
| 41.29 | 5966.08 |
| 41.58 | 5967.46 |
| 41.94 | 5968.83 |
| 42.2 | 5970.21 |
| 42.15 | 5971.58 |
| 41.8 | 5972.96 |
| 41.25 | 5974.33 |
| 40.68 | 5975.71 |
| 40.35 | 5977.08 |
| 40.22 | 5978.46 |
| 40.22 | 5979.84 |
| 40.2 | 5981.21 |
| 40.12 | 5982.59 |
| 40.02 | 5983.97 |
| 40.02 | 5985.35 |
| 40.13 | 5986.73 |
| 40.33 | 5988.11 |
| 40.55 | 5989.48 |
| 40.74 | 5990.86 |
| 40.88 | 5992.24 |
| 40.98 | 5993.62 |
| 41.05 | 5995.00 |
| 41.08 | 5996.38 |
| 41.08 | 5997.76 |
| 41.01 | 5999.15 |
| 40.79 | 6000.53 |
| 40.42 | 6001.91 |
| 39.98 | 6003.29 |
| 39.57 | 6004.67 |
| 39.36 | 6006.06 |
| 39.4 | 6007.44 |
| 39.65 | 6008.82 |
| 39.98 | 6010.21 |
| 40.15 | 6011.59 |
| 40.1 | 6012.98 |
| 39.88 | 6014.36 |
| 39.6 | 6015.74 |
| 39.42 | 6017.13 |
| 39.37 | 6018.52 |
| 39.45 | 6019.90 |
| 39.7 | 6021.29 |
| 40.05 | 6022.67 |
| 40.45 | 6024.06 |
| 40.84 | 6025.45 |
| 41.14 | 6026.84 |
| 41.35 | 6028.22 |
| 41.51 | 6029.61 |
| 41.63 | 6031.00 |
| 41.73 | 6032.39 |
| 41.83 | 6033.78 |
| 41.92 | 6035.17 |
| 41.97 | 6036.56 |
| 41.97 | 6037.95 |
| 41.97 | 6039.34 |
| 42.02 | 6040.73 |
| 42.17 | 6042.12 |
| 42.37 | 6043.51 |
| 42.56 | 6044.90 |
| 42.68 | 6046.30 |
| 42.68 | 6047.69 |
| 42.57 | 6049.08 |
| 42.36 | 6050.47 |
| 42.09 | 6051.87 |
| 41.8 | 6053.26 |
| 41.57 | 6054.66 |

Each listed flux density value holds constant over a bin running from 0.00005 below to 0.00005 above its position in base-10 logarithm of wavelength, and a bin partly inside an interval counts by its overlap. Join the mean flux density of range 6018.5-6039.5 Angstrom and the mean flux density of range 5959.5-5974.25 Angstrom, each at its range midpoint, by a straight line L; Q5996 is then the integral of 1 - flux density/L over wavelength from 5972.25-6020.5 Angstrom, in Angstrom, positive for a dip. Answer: 1.2 Angstrom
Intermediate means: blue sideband 41.5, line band 40.3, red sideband 41.1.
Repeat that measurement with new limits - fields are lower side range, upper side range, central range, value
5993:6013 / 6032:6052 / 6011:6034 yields 0.4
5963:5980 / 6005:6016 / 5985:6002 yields -0.1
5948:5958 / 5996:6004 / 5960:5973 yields -0.5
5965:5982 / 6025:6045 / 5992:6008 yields 0.4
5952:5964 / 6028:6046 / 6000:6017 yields 0.6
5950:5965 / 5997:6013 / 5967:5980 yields -0.4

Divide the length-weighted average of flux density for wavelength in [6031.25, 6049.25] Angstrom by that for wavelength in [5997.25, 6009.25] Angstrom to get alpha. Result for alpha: 1.1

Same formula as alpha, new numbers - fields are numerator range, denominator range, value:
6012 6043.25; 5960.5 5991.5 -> 1.00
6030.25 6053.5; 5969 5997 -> 1.03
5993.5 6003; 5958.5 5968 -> 0.99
